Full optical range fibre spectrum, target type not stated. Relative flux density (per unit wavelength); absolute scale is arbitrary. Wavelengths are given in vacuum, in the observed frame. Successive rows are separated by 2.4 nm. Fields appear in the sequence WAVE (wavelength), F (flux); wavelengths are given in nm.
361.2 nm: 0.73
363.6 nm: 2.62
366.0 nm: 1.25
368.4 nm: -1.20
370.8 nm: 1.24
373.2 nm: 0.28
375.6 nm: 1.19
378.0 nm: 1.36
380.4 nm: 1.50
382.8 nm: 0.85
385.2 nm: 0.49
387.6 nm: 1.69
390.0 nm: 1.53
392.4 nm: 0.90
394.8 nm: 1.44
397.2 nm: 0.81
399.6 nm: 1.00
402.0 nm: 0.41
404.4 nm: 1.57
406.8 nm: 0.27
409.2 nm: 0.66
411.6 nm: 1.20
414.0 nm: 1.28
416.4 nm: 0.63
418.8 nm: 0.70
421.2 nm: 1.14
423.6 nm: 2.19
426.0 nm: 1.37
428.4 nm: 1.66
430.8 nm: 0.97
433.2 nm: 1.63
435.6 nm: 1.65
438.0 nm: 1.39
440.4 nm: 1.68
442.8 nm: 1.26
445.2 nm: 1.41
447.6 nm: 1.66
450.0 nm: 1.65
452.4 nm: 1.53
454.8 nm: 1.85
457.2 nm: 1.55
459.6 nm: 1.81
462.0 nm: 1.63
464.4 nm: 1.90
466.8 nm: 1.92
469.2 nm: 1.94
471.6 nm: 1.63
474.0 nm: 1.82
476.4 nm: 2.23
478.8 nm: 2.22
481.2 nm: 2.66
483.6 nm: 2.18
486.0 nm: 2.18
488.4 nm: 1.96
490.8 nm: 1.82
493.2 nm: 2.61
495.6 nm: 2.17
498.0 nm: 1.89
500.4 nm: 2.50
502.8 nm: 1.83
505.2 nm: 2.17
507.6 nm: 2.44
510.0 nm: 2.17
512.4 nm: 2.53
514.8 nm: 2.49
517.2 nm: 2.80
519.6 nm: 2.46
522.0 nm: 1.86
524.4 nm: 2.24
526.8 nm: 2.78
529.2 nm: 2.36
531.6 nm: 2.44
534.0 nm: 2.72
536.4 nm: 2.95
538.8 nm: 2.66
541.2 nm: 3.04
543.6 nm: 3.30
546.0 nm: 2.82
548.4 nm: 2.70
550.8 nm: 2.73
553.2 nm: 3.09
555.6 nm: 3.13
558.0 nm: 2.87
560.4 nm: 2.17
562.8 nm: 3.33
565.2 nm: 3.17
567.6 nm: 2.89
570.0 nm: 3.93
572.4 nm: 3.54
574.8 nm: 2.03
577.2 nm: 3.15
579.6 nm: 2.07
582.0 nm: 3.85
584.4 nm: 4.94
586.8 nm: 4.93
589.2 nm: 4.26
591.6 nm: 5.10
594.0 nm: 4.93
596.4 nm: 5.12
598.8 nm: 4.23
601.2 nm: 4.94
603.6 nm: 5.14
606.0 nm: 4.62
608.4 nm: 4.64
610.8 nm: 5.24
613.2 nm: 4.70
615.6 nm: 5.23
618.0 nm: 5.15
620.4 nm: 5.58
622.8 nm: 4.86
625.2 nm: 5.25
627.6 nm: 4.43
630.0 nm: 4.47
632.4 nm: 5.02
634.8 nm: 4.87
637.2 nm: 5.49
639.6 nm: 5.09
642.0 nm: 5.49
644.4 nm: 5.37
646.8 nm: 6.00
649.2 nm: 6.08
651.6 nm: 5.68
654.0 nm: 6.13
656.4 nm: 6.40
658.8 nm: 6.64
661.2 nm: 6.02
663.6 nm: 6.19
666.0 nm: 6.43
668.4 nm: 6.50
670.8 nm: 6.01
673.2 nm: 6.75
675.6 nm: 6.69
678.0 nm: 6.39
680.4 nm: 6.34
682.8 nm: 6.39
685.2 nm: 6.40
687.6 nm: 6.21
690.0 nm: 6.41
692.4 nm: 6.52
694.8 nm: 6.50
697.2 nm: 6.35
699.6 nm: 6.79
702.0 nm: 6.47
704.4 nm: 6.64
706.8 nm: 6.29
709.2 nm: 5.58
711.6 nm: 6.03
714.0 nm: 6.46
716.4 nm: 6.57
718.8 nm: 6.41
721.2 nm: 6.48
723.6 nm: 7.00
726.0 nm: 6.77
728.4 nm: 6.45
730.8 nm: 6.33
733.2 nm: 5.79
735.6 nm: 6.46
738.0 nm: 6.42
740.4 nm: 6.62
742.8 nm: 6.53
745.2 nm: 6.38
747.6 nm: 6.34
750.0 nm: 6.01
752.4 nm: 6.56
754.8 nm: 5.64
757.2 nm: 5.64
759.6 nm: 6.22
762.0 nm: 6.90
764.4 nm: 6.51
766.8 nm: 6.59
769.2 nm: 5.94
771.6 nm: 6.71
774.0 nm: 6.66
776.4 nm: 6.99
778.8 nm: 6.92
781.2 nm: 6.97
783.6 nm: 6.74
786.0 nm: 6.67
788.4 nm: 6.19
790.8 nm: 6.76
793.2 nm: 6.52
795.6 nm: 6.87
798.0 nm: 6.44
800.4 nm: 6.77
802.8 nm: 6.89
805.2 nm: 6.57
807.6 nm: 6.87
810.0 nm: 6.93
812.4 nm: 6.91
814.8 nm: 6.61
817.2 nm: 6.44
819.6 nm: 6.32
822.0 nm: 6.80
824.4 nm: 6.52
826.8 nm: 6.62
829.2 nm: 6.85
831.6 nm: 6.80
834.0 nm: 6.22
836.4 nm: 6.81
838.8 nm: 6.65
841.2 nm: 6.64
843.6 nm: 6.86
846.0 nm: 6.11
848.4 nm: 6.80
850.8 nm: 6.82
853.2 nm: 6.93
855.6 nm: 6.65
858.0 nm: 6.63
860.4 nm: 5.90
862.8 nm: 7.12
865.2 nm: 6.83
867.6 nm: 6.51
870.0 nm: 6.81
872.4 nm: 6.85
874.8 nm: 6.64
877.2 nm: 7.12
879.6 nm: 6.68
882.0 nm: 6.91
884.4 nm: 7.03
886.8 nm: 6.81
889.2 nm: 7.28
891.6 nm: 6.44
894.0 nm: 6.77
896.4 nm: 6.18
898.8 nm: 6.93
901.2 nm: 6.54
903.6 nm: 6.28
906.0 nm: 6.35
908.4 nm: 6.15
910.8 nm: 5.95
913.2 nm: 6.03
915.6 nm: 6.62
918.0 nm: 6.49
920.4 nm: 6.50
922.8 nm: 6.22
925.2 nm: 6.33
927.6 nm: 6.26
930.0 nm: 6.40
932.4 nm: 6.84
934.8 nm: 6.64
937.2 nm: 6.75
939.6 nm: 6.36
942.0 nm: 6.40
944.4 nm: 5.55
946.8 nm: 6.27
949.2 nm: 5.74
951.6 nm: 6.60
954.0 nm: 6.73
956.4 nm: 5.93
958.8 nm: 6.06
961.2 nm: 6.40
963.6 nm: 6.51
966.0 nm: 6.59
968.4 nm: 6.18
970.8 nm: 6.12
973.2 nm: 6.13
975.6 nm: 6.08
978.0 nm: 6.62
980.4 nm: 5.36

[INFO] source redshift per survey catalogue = 0.460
